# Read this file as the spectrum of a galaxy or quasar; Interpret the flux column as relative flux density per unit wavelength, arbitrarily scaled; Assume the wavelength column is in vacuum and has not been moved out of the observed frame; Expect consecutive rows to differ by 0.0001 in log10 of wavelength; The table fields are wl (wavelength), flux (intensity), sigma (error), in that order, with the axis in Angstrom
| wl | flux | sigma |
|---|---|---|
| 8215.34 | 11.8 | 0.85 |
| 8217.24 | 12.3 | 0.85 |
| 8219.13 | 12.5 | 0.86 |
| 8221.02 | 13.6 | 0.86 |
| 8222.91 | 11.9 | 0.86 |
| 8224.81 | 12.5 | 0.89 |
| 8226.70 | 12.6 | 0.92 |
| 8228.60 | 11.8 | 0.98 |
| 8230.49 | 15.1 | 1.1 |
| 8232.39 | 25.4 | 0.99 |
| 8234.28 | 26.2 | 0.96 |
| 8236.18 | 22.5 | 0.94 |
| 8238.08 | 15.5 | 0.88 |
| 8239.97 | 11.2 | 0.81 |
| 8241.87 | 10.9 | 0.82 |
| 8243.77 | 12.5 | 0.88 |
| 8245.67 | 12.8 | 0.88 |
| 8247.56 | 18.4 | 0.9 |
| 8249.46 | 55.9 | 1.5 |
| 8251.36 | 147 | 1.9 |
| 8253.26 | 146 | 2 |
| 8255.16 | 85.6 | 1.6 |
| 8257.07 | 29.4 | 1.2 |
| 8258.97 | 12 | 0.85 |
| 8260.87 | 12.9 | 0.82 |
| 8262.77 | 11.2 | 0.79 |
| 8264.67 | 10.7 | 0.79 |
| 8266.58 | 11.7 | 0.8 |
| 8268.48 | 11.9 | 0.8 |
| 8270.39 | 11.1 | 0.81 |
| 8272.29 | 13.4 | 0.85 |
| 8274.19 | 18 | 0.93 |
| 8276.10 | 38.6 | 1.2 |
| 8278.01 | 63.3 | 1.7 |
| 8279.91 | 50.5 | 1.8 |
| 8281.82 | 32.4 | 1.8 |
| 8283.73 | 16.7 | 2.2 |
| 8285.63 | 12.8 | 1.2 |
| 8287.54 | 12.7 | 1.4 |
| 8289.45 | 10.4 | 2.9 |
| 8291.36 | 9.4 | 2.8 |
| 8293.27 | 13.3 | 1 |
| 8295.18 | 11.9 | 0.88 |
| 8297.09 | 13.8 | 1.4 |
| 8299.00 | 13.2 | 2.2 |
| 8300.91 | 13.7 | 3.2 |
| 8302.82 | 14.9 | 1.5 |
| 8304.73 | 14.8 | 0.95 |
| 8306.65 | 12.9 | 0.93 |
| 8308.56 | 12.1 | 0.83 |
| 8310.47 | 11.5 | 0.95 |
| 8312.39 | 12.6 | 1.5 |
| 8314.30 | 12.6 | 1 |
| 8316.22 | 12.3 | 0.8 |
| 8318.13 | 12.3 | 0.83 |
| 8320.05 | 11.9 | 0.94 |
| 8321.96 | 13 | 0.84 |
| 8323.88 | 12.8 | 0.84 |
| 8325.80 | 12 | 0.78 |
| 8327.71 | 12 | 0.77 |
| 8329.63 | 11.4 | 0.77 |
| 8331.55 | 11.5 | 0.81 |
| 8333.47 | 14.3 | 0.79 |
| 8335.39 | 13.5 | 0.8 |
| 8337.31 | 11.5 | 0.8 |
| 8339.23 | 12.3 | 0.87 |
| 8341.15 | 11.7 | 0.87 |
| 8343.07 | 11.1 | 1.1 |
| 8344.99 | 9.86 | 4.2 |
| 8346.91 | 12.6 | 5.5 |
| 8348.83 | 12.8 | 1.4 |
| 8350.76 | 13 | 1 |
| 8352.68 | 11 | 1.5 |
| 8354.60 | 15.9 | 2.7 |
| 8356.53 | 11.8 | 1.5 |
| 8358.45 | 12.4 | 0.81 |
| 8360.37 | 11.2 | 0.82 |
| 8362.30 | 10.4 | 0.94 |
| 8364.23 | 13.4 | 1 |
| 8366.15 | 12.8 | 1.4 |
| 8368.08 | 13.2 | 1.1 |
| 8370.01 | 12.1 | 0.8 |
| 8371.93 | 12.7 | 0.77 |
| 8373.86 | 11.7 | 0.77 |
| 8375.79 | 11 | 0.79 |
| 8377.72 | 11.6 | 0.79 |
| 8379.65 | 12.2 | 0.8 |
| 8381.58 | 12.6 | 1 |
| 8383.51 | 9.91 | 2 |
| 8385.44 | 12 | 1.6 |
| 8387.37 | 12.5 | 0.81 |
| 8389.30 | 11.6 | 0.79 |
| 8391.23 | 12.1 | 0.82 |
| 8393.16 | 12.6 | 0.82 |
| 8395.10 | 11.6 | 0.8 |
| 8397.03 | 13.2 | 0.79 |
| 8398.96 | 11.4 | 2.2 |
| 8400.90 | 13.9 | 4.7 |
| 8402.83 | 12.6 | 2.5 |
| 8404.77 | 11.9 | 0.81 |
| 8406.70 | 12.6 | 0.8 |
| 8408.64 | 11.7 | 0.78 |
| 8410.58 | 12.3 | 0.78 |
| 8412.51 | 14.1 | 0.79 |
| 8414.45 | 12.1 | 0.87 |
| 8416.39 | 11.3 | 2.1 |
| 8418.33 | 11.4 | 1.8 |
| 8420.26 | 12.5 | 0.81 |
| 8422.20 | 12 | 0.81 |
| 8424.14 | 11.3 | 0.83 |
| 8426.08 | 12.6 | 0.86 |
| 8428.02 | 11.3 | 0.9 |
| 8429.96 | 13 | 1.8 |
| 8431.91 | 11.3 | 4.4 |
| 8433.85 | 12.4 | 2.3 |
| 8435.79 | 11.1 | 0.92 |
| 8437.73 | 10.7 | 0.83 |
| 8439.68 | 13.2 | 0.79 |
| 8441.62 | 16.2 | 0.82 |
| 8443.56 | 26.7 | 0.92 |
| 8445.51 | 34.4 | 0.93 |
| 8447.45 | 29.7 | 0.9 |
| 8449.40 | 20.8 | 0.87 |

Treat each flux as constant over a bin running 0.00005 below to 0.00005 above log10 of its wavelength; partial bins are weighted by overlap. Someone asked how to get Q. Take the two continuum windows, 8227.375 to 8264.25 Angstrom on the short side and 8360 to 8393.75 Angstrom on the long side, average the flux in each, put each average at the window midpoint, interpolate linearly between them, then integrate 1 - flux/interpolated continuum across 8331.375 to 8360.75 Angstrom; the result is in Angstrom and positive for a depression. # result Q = 8.5 Angstrom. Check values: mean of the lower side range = 35.4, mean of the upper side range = 12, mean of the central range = 12.3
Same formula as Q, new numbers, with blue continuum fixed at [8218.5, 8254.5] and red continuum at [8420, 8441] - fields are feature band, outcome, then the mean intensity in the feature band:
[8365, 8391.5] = 8.2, 12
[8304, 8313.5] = 4.6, 12.7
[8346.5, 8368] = 7.7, 12.5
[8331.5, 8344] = 5.3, 12.3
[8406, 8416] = 1.1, 12.5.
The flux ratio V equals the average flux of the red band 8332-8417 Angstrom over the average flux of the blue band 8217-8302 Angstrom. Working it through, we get 0.48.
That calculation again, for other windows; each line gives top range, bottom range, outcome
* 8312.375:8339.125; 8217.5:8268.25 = 0.43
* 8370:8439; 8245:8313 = 0.43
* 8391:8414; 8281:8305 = 0.86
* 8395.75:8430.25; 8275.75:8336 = 0.73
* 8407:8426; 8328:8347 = 1.01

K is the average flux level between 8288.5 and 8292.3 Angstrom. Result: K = 9.9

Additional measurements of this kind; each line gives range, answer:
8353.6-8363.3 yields 12.3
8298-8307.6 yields 13.9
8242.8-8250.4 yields 24.8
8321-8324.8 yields 12.9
